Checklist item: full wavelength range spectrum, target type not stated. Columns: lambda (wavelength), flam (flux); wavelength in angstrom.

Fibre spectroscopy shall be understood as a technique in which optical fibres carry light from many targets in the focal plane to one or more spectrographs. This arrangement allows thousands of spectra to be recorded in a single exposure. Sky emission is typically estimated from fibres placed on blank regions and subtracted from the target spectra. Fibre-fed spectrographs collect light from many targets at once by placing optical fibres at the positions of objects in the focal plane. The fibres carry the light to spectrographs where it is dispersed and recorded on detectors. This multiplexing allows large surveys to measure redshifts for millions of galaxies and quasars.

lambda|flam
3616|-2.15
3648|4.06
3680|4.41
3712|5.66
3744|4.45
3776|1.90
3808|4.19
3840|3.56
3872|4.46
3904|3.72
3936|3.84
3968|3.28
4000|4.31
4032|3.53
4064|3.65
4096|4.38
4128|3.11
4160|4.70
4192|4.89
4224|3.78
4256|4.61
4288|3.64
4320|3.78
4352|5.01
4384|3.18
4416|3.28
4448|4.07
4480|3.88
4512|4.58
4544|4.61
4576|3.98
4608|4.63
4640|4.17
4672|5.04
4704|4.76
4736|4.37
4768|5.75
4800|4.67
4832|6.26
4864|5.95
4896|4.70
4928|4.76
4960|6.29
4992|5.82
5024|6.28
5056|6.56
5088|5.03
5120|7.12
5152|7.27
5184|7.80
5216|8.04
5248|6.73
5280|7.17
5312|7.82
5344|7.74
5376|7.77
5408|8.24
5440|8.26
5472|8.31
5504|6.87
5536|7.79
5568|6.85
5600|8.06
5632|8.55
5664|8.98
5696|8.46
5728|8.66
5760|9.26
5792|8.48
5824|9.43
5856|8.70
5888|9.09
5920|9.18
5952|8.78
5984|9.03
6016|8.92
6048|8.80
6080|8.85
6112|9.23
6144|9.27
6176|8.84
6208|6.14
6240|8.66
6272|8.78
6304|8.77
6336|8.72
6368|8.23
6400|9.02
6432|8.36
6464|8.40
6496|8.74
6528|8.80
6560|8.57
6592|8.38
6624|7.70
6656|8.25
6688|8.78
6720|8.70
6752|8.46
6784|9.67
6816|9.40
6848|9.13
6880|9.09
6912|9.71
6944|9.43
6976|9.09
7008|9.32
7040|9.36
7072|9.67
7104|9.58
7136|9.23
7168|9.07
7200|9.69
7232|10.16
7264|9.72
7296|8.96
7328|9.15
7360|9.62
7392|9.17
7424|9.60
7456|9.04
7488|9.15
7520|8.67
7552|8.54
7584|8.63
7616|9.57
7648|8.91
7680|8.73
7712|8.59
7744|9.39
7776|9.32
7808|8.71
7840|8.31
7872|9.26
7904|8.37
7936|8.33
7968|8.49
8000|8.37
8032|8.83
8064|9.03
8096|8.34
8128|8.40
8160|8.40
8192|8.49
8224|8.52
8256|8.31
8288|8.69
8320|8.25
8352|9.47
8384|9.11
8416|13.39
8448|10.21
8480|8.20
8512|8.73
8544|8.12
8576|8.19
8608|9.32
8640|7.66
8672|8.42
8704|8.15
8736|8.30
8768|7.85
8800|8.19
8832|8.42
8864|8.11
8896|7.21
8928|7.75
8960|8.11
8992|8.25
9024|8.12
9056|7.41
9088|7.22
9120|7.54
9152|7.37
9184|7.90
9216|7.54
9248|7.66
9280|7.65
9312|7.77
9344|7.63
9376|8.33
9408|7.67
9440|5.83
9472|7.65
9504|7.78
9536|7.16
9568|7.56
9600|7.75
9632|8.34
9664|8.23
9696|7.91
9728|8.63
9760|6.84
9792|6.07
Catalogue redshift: 0.28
